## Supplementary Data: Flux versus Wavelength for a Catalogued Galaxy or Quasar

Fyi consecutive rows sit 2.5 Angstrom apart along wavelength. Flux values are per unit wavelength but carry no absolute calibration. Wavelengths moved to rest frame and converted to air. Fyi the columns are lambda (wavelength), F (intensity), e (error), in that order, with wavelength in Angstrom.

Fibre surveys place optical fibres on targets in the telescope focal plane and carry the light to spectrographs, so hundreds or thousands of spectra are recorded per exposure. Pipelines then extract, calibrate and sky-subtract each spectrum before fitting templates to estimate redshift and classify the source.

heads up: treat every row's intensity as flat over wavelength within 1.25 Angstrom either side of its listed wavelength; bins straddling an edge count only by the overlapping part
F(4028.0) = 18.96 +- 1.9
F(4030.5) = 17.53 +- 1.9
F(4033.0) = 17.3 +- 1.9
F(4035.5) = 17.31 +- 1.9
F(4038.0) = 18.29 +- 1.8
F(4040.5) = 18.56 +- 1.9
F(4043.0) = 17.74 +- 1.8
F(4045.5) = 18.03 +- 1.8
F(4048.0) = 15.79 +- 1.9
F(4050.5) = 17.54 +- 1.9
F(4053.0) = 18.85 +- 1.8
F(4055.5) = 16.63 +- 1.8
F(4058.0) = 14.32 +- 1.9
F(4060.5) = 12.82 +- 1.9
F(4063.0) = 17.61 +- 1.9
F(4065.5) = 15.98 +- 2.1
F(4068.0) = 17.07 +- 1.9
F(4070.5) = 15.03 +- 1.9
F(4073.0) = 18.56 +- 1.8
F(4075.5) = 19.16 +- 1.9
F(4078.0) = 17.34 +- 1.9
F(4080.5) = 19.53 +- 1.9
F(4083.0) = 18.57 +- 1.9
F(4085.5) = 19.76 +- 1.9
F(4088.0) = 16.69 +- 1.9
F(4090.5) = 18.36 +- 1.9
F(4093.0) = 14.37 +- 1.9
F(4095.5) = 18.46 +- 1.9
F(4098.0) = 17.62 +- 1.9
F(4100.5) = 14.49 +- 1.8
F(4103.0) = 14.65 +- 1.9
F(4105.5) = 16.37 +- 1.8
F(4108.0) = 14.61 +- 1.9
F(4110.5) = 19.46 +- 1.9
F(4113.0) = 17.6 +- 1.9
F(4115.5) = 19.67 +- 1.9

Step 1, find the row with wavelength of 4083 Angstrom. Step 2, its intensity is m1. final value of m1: 18.57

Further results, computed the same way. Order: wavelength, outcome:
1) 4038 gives 18.29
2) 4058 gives 14.32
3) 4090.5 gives 18.36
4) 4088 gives 16.69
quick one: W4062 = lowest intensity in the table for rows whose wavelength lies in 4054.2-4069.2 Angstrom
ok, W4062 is 12.82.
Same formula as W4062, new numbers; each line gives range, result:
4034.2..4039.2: 17.31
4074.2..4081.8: 17.34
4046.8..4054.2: 15.79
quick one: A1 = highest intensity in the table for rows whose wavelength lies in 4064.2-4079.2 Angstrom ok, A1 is 19.16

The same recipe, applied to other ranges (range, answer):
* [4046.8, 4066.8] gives 18.85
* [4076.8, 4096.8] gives 19.76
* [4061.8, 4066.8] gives 17.61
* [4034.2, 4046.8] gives 18.56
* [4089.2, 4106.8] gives 18.46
